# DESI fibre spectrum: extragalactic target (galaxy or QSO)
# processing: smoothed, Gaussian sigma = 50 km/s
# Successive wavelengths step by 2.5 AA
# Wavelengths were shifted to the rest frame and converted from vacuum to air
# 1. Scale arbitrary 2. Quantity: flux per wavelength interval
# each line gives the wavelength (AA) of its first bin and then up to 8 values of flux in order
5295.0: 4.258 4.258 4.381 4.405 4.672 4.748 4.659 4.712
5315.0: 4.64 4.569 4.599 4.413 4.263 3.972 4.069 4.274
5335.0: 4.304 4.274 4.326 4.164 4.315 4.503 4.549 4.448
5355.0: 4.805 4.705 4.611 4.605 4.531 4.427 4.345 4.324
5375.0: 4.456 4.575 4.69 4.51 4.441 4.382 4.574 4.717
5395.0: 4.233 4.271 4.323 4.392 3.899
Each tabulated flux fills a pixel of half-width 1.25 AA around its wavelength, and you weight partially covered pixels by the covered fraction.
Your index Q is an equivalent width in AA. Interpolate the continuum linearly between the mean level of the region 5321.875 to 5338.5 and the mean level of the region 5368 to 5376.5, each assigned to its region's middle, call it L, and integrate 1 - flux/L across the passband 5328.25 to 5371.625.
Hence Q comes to -1.3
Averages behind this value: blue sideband 4.22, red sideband 4.39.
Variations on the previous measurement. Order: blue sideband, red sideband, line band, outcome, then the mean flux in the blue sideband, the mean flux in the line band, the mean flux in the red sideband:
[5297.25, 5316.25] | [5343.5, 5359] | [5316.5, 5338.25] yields 1.2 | 4.58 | 4.3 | 4.55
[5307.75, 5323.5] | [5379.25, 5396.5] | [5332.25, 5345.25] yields 0.9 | 4.61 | 4.27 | 4.5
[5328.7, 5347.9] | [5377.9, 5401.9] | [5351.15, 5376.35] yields -0.9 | 4.27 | 4.53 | 4.46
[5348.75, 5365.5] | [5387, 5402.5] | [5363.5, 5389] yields 0.2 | 4.61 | 4.47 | 4.42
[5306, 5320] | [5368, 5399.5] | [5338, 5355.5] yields 0.5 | 4.66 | 4.42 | 4.46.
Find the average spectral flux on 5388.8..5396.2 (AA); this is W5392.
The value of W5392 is 4.51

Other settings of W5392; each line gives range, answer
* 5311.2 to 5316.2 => 4.68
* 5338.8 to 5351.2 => 4.37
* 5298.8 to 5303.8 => 4.4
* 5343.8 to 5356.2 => 4.52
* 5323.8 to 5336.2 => 4.18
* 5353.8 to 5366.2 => 4.65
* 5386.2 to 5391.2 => 4.48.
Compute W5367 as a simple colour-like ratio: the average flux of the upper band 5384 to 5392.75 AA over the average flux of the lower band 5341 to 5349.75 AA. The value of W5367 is 1.04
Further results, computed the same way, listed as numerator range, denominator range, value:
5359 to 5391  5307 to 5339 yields 1.02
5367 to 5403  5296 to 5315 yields 0.98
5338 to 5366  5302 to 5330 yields 1.00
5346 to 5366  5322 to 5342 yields 1.09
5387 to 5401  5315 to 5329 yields 1.01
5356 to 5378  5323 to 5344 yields 1.07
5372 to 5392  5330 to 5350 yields 1.05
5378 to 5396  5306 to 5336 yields 1.02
